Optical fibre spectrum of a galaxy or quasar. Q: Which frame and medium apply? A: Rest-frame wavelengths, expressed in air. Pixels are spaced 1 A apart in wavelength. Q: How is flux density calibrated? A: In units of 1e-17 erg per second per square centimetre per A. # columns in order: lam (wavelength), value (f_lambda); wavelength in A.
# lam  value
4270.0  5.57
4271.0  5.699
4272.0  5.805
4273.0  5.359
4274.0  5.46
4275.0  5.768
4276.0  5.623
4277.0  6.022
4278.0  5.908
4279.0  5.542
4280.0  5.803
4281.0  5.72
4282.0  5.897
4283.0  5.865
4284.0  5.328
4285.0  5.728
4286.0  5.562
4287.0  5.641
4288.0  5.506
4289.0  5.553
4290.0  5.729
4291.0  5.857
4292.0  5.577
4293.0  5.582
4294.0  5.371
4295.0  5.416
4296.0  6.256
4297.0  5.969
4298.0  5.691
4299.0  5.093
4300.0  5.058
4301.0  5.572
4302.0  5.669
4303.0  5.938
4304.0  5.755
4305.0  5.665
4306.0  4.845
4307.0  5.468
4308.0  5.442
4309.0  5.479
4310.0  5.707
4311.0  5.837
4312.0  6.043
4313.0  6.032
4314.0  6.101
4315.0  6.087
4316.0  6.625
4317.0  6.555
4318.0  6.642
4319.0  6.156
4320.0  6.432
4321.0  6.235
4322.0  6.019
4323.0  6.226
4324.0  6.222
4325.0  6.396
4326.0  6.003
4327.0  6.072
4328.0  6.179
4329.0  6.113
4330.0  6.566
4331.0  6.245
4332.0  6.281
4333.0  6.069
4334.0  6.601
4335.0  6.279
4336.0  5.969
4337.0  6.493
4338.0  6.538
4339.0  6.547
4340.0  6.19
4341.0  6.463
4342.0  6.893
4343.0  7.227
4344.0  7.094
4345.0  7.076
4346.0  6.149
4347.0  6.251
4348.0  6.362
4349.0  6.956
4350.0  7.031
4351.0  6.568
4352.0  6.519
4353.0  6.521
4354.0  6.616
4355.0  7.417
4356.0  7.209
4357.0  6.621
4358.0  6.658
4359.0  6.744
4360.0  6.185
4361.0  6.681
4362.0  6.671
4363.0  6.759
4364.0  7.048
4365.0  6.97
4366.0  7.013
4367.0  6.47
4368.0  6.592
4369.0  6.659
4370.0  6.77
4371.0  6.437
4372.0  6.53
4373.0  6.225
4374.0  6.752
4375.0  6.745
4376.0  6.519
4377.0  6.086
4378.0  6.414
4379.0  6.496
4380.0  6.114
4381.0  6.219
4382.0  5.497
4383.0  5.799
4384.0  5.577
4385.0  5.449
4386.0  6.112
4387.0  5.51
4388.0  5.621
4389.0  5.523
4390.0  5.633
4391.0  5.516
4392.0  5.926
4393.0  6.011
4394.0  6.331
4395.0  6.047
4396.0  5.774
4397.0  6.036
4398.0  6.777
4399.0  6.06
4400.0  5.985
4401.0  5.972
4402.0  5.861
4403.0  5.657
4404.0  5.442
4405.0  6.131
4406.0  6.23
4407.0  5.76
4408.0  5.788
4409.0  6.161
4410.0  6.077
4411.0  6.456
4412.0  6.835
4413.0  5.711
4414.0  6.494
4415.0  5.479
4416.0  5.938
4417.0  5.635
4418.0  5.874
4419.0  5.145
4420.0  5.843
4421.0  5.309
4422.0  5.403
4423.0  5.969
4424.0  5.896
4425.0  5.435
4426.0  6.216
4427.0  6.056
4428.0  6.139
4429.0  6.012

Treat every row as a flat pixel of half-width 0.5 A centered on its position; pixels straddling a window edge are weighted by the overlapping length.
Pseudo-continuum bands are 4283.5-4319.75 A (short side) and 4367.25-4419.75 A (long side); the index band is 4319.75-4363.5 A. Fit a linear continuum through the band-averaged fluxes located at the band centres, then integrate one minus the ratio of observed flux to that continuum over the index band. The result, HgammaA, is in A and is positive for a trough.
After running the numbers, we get -4.7 A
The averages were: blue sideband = 5.74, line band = 6.51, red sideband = 6.05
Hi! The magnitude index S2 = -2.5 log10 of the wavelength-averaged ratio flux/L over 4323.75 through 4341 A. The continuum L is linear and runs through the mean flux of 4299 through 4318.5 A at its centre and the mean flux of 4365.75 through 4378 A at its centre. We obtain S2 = -0.04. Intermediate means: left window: 5.8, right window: 6.55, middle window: 6.29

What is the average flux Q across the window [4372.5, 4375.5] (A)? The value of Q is 6.57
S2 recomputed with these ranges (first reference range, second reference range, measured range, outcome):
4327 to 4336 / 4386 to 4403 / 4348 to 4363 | -0.10 mag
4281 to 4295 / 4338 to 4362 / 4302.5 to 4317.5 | 0.03 mag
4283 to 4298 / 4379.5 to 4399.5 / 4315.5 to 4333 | -0.10 mag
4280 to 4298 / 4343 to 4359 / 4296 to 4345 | 0.02 mag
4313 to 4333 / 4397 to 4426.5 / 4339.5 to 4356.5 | -0.10 mag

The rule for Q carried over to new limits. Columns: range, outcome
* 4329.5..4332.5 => 6.36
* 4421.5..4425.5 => 5.68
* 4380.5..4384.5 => 5.77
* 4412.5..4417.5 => 5.85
